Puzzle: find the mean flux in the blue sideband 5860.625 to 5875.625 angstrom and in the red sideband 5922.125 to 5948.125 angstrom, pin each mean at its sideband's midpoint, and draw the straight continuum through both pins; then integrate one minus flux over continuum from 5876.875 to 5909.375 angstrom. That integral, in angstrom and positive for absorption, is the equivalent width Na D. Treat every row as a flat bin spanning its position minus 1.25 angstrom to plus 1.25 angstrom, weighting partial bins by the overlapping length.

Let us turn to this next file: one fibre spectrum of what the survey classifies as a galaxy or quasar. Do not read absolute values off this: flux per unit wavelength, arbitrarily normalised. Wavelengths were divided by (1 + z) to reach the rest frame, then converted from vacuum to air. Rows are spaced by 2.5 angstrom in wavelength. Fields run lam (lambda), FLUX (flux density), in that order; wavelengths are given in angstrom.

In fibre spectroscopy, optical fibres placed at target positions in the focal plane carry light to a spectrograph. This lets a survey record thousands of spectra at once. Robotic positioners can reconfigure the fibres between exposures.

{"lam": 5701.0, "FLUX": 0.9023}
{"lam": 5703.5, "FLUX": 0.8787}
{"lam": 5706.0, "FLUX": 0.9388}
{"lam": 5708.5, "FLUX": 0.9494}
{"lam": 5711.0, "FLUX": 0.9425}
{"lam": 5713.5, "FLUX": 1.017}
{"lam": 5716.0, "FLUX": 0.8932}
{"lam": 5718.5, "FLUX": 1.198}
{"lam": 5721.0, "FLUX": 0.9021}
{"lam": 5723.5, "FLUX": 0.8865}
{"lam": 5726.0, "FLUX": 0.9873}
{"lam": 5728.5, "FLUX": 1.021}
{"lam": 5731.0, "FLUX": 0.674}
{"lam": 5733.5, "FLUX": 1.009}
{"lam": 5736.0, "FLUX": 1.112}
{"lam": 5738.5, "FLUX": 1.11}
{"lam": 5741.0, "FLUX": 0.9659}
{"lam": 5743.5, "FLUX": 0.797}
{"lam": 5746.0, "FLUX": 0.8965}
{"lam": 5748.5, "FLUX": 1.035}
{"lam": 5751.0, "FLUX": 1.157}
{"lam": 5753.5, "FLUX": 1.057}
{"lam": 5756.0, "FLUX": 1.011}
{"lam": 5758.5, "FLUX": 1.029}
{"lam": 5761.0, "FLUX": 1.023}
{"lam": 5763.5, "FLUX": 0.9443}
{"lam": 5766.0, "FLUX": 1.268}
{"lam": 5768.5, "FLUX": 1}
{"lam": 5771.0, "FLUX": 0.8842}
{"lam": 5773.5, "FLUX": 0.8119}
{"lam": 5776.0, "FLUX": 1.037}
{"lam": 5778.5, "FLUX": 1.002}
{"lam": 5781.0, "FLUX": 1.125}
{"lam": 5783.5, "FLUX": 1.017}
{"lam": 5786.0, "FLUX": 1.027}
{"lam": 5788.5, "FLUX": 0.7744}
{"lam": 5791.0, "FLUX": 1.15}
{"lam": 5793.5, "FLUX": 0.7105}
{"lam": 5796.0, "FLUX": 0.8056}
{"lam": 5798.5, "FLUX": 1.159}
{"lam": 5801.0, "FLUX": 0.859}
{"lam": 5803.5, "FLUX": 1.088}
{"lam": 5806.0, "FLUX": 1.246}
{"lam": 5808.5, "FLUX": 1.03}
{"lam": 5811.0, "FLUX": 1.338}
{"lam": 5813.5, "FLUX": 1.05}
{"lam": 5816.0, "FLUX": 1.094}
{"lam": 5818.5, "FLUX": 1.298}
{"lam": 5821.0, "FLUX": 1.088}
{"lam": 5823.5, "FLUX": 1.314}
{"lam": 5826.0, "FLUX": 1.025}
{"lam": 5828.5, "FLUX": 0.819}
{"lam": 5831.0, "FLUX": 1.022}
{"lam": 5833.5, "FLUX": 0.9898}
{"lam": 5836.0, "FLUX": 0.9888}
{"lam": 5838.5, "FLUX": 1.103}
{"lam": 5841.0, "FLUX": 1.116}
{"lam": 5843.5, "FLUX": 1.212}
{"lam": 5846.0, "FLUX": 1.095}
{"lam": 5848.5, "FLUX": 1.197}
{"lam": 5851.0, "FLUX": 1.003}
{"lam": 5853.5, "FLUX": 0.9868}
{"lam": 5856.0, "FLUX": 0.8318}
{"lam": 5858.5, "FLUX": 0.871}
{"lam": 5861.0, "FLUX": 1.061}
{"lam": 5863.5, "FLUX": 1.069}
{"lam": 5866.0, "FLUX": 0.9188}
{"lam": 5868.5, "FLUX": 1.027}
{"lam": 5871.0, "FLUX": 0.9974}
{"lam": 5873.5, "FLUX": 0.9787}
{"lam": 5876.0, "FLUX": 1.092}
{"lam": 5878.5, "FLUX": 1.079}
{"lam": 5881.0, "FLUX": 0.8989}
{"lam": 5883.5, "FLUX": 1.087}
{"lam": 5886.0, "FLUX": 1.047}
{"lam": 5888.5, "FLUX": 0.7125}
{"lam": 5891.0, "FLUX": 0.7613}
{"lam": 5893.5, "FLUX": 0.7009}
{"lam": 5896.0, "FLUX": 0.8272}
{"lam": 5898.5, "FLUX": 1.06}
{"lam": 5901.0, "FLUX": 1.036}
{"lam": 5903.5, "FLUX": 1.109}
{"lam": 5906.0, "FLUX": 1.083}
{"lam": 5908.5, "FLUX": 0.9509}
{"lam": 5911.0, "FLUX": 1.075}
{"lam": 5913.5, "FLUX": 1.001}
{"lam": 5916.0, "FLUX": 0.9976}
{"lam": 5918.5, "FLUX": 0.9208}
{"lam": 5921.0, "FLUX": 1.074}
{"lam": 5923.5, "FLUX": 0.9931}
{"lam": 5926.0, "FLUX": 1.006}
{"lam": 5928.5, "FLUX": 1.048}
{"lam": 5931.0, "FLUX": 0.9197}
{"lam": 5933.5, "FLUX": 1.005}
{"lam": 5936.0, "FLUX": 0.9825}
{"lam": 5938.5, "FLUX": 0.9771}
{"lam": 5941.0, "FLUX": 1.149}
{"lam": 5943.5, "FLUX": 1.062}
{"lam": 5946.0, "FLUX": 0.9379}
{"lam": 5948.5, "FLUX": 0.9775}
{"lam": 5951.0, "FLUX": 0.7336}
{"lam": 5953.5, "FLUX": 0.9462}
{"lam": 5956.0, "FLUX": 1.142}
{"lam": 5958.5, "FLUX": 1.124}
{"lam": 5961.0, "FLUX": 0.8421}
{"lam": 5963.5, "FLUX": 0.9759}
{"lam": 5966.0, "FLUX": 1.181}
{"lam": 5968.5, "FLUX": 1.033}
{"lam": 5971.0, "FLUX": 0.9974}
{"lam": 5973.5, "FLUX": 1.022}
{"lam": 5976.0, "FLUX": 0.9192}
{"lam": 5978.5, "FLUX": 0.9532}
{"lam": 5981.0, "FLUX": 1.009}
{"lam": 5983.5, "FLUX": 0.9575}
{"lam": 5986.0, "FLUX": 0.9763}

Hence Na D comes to 1.8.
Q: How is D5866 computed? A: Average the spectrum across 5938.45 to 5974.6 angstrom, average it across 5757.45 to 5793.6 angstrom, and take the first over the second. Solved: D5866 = 1.01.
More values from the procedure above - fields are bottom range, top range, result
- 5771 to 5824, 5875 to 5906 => 0.92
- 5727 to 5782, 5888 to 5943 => 0.98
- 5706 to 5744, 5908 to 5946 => 1.04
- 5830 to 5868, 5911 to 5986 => 0.97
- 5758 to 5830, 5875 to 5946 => 0.95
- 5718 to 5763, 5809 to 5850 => 1.12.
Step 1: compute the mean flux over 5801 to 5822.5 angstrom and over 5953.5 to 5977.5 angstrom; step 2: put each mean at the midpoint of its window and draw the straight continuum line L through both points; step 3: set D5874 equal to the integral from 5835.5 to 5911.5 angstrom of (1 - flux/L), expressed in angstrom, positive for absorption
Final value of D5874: 6.5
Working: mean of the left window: 1.14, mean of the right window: 1.02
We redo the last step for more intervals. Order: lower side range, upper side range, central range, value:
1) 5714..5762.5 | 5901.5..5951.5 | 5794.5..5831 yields -3.2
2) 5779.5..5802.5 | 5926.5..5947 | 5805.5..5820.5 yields -3.1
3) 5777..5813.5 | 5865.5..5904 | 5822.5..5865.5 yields -2.2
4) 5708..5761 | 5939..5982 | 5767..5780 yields 0.4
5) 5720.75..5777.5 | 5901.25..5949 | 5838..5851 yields -1.7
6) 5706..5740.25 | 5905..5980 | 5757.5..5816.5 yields -2.1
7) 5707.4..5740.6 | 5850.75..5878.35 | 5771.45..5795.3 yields 0.6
